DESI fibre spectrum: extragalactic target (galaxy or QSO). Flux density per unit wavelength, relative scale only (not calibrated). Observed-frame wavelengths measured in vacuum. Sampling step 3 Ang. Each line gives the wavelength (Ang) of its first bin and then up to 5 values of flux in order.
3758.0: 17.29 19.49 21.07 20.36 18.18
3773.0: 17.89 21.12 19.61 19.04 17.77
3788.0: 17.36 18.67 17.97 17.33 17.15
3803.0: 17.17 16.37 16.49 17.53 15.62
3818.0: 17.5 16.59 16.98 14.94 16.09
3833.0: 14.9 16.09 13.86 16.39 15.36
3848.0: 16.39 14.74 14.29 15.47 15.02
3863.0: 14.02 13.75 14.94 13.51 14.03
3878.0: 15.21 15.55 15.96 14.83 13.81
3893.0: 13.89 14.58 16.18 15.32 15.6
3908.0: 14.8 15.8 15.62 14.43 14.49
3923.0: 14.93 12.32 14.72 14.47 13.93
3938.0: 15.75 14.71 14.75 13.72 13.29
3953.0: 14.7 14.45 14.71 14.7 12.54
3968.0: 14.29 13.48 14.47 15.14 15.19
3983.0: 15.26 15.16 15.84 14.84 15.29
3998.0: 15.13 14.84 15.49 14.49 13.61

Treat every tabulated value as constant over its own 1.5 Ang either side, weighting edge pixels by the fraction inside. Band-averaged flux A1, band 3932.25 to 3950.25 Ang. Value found 14.4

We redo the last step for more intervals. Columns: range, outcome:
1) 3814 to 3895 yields 15.2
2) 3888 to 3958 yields 14.6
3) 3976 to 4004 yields 15.2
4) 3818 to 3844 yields 15.8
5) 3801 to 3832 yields 16.5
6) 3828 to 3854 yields 15.4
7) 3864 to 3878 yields 14.2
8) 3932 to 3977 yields 14.3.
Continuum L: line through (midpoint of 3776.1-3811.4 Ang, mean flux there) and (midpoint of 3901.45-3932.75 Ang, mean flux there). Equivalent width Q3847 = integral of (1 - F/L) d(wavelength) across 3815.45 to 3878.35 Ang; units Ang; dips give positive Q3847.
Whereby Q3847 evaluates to 4.88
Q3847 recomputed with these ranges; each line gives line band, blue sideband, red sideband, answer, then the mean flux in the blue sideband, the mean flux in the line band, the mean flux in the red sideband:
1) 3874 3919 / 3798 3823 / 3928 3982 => 1.0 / 16.8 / 15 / 14.4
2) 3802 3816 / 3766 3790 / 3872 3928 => 0.9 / 18.9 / 16.7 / 14.8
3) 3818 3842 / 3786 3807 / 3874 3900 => 1.0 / 17.5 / 15.8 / 14.9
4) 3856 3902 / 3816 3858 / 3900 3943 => 1.5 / 15.7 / 14.7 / 14.8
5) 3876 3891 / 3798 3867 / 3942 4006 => 0.3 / 15.8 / 15.1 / 14.6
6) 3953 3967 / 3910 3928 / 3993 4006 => 0.7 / 14.6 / 14.2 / 15.1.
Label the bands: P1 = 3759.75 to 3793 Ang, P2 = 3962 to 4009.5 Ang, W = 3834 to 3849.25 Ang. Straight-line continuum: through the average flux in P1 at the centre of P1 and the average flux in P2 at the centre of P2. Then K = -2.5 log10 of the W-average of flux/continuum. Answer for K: 0.14 mag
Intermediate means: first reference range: 19.1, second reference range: 14.7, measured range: 15.6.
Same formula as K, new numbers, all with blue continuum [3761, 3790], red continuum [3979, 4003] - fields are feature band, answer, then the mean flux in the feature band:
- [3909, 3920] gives 0.10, 15.2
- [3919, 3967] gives 0.13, 14.3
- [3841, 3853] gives 0.14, 15.6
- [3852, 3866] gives 0.20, 14.6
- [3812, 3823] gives 0.10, 16.7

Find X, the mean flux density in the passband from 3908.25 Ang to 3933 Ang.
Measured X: 14.6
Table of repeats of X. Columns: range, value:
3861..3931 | 14.7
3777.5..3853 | 16.7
